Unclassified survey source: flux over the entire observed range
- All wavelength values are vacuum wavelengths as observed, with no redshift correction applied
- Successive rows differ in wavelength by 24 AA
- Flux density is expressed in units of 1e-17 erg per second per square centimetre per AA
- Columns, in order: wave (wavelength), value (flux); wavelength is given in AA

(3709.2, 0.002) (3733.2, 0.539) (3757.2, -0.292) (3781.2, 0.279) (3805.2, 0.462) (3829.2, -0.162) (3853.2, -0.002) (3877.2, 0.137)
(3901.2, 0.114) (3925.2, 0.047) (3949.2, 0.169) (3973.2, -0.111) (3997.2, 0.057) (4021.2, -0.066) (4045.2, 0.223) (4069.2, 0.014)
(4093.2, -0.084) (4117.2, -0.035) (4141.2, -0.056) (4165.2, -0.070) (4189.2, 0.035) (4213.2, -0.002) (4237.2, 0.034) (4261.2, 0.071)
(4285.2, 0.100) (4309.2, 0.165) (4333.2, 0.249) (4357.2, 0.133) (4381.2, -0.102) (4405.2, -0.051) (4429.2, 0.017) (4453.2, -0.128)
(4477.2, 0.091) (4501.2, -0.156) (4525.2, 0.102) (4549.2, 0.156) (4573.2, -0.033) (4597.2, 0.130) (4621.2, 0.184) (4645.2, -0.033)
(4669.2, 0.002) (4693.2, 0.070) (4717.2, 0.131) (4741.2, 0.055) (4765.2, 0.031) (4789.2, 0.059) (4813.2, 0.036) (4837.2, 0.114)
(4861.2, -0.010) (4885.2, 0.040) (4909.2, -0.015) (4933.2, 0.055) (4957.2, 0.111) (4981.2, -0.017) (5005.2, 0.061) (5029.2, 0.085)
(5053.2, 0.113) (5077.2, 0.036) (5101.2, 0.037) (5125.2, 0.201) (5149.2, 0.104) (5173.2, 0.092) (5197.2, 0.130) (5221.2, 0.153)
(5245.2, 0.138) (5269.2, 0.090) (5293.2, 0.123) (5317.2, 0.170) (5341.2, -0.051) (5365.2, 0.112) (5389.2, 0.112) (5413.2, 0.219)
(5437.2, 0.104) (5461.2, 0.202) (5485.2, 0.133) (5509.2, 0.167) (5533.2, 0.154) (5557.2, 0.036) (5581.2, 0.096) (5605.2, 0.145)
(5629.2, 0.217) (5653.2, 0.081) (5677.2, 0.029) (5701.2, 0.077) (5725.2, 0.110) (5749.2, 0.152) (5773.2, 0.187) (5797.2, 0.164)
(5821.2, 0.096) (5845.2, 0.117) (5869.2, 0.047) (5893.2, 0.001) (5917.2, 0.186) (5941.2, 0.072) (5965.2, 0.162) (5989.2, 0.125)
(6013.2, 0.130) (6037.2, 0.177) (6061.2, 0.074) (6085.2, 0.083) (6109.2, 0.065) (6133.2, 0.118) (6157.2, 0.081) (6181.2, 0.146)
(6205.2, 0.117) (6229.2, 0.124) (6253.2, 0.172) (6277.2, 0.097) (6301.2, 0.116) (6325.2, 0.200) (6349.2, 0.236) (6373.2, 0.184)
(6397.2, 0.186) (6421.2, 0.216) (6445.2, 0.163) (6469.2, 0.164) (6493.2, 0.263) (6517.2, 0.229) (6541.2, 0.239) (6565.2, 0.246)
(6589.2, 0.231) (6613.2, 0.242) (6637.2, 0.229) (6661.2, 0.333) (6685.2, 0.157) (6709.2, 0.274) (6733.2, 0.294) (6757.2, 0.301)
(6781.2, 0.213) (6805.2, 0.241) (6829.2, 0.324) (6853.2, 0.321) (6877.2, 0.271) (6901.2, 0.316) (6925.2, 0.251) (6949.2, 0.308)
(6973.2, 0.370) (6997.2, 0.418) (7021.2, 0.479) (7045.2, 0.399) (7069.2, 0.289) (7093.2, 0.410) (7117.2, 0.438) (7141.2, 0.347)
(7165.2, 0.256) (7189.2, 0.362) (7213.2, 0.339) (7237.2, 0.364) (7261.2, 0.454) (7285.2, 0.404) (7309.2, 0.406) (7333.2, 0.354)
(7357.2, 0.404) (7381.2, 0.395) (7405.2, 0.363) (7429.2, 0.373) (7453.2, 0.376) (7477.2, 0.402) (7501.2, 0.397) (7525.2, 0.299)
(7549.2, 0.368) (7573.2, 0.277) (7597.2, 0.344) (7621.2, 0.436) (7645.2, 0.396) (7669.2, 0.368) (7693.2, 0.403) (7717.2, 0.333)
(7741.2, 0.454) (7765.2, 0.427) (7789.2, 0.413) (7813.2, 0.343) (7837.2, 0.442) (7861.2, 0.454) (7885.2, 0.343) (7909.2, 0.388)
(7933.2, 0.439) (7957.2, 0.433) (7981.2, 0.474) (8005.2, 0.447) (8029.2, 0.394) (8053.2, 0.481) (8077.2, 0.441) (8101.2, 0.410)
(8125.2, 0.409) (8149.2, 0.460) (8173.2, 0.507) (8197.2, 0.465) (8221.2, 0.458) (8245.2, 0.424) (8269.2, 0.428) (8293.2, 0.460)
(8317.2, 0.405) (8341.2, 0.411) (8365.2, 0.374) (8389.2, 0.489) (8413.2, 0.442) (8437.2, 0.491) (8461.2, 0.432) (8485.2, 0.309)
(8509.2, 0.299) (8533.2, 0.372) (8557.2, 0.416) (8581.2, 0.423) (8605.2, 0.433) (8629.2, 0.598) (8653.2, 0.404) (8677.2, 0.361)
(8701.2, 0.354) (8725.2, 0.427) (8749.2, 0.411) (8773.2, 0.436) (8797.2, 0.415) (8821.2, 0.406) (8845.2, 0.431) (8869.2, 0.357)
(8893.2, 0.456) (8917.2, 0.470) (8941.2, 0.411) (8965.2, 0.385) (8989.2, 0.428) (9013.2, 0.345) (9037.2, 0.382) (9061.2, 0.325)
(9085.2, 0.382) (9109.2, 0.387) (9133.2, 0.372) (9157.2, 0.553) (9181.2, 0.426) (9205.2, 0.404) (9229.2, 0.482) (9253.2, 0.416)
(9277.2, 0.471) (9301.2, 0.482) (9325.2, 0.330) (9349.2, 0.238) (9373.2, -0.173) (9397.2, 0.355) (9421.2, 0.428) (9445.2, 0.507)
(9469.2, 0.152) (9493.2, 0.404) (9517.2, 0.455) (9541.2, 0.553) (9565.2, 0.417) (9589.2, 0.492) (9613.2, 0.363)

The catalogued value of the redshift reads 0.75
